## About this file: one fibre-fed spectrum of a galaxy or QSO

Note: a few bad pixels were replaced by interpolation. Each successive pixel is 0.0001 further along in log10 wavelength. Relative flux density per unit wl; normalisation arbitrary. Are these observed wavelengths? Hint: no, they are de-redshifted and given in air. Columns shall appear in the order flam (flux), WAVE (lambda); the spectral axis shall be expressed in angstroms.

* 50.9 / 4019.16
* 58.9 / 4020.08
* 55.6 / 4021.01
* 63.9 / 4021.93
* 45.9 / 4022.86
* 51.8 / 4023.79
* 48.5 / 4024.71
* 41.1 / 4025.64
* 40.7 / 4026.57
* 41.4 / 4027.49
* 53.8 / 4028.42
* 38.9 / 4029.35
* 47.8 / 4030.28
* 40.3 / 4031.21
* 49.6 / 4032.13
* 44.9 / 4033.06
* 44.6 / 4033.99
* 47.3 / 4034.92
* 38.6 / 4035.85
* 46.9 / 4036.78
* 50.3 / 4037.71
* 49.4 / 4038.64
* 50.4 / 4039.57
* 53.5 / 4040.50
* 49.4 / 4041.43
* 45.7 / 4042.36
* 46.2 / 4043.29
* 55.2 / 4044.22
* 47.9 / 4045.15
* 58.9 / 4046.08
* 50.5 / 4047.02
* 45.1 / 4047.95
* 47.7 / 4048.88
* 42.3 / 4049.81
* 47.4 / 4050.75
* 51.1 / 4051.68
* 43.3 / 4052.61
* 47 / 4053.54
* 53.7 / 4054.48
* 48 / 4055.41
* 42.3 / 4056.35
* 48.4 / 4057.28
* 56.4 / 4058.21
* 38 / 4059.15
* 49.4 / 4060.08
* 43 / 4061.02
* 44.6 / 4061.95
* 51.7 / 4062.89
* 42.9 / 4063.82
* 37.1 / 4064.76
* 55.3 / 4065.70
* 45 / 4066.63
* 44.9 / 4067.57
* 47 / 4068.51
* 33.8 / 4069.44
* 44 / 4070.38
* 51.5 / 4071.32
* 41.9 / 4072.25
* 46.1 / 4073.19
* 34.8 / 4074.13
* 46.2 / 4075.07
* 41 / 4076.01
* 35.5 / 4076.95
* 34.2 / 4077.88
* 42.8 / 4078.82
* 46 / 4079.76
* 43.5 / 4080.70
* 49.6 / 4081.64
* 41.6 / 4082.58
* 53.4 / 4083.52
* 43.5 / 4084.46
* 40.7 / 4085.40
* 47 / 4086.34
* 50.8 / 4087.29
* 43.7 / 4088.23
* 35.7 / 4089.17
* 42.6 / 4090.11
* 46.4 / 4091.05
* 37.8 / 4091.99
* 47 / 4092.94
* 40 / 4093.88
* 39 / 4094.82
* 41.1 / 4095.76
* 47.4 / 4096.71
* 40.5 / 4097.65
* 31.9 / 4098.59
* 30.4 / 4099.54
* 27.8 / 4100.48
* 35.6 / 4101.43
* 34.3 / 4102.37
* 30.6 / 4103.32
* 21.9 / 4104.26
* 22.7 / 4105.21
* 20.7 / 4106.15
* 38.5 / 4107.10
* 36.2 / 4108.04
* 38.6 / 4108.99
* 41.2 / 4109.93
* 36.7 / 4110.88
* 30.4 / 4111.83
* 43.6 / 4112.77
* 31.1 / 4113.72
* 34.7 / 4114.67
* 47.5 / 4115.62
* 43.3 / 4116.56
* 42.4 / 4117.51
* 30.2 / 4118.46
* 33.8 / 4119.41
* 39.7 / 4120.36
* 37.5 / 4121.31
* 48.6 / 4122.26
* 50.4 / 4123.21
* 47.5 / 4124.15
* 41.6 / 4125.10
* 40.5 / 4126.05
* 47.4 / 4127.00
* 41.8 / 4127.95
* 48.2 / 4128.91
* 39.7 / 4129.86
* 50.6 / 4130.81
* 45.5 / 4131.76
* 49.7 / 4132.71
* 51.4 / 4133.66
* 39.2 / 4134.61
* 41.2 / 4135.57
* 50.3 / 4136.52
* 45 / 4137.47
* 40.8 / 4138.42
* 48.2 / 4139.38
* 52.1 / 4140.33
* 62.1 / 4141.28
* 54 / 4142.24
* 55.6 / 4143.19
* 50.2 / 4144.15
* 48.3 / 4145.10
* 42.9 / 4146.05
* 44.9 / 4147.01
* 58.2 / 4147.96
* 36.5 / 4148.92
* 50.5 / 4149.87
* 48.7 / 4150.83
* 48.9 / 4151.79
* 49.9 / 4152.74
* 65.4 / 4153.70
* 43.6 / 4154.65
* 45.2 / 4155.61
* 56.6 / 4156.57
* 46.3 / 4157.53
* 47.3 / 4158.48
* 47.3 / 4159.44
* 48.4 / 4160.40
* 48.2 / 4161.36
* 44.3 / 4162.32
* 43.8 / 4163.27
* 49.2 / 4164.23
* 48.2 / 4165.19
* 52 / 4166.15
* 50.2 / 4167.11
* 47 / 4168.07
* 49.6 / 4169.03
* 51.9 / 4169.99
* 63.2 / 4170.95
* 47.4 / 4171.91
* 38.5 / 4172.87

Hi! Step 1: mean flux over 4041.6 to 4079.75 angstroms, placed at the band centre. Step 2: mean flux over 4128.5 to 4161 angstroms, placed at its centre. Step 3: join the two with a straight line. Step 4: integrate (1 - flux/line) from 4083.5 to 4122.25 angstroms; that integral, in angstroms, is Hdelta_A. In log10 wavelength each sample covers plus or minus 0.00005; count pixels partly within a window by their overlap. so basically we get 7.57 angstroms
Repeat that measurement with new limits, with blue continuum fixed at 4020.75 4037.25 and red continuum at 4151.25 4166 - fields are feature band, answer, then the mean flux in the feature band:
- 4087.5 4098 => 1.2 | 42.2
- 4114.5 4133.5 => 2.0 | 43.3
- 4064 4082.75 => 1.7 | 43.1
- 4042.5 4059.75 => -0.5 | 48.3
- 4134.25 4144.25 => -0.1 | 49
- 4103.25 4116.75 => 3.8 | 34.5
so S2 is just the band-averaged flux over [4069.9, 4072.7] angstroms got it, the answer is 45.8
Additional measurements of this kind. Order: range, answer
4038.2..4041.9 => 50.7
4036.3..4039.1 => 48.8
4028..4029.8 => 46.2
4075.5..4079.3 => 38.5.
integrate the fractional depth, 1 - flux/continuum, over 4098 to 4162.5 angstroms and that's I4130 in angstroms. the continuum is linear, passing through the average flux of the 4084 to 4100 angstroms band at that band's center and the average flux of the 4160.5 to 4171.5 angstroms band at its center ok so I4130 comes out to 4.1 angstroms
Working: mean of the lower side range 41.5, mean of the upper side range 49.7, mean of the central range 43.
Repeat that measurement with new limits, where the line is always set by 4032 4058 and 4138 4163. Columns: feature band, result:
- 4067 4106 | 6.71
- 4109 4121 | 2.71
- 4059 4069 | 0.58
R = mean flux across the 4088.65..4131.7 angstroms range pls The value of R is 38.6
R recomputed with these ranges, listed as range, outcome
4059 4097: 43.6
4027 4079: 46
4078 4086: 44.7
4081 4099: 43.2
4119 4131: 43.5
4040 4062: 48.2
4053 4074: 45.8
